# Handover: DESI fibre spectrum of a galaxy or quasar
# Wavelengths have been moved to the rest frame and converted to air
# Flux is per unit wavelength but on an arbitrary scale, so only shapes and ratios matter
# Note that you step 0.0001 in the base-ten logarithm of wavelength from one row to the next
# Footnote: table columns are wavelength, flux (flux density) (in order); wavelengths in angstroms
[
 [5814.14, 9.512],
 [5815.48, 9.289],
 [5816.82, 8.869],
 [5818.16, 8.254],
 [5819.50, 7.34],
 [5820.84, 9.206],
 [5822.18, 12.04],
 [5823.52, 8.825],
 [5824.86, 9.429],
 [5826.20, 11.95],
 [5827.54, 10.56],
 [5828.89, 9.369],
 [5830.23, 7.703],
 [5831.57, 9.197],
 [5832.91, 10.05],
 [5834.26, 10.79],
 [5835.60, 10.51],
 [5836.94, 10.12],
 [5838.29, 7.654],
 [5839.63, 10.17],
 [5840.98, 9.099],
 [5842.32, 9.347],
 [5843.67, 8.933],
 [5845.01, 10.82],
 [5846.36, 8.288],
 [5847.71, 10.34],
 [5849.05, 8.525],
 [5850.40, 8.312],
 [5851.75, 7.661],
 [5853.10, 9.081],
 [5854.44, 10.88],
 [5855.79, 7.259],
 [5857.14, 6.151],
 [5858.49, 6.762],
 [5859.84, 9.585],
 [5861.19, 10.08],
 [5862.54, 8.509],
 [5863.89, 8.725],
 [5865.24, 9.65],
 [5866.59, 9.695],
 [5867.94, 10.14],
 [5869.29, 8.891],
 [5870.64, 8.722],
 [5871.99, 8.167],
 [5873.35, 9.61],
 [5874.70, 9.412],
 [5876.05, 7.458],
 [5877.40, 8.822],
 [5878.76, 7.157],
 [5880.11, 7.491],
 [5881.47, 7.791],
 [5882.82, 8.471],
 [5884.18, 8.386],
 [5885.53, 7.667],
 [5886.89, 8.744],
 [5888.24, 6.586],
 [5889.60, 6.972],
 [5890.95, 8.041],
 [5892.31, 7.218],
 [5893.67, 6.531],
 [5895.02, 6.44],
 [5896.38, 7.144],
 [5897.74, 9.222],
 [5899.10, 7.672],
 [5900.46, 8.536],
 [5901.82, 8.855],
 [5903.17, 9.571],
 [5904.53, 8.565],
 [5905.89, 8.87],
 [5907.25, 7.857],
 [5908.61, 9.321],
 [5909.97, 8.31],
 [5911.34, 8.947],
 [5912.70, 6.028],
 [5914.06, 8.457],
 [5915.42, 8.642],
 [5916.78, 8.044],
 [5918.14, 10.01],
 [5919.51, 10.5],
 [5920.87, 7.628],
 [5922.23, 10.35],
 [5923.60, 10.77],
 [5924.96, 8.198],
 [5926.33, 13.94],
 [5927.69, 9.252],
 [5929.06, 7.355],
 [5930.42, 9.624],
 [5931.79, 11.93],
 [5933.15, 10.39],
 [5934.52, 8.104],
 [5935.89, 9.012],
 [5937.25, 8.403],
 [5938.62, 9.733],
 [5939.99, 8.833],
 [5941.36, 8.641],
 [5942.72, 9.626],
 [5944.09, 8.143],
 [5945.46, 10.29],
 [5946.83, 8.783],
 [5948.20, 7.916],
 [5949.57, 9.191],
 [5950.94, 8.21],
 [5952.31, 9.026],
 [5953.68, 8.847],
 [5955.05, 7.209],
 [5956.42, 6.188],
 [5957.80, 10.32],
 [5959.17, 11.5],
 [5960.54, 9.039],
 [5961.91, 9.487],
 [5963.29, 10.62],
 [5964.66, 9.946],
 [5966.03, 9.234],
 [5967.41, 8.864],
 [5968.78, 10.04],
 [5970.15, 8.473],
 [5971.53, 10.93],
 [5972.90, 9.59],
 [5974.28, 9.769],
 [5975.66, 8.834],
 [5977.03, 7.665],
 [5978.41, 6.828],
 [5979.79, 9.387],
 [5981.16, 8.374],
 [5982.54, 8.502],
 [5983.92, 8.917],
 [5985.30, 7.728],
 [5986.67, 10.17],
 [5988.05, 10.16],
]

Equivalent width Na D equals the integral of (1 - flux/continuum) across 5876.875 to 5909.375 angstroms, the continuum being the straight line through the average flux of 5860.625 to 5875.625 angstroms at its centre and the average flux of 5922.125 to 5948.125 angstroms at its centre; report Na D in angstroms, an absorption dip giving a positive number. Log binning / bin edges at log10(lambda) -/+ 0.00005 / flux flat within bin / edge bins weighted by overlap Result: 4.6 angstroms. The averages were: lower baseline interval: 9.2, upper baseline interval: 9.49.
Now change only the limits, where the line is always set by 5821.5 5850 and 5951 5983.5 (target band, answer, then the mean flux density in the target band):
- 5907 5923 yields 1.0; 8.7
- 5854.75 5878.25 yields 2.0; 8.71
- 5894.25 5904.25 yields 1.3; 8.21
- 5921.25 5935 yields -1.1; 9.97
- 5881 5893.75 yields 2.4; 7.69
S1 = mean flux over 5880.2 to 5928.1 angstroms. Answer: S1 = 8.49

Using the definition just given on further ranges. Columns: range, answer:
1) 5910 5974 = 9.22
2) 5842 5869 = 8.93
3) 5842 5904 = 8.44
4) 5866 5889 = 8.41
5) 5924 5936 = 9.81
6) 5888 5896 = 6.99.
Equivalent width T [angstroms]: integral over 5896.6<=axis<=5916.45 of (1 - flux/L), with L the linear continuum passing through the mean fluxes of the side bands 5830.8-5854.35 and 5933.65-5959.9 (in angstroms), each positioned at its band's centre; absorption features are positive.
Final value 1.3 angstroms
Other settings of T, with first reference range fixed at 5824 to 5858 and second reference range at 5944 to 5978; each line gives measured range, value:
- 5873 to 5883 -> 1.1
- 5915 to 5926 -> -0.3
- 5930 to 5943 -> -0.4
